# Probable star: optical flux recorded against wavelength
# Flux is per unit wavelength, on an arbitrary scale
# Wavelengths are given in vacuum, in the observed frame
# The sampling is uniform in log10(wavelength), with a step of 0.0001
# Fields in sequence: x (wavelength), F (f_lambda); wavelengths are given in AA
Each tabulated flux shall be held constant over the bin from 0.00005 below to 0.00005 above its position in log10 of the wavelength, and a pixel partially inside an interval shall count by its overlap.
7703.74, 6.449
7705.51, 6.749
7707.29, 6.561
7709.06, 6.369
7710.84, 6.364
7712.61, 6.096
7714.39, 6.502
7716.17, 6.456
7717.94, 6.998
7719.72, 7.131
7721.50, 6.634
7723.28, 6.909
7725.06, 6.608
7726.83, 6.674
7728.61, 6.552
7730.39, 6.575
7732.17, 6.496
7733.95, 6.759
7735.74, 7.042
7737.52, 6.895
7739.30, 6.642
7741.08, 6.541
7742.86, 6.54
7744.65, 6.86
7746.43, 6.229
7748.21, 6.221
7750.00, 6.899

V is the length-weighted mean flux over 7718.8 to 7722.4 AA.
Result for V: 6.87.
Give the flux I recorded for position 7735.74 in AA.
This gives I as 7.042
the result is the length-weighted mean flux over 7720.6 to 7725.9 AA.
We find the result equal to 6.71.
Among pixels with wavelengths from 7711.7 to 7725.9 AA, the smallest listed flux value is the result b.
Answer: 6.096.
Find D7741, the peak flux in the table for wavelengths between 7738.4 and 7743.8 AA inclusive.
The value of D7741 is 6.642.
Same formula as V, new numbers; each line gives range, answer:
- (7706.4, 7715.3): 6.38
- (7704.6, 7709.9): 6.56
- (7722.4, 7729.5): 6.69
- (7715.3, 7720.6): 6.87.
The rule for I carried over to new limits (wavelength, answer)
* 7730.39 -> 6.575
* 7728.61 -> 6.552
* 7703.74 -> 6.449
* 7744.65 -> 6.86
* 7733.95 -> 6.759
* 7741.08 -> 6.541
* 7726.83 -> 6.674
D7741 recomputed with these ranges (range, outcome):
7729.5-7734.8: 6.759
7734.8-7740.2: 7.042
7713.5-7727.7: 7.131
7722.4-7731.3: 6.909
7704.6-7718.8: 6.998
